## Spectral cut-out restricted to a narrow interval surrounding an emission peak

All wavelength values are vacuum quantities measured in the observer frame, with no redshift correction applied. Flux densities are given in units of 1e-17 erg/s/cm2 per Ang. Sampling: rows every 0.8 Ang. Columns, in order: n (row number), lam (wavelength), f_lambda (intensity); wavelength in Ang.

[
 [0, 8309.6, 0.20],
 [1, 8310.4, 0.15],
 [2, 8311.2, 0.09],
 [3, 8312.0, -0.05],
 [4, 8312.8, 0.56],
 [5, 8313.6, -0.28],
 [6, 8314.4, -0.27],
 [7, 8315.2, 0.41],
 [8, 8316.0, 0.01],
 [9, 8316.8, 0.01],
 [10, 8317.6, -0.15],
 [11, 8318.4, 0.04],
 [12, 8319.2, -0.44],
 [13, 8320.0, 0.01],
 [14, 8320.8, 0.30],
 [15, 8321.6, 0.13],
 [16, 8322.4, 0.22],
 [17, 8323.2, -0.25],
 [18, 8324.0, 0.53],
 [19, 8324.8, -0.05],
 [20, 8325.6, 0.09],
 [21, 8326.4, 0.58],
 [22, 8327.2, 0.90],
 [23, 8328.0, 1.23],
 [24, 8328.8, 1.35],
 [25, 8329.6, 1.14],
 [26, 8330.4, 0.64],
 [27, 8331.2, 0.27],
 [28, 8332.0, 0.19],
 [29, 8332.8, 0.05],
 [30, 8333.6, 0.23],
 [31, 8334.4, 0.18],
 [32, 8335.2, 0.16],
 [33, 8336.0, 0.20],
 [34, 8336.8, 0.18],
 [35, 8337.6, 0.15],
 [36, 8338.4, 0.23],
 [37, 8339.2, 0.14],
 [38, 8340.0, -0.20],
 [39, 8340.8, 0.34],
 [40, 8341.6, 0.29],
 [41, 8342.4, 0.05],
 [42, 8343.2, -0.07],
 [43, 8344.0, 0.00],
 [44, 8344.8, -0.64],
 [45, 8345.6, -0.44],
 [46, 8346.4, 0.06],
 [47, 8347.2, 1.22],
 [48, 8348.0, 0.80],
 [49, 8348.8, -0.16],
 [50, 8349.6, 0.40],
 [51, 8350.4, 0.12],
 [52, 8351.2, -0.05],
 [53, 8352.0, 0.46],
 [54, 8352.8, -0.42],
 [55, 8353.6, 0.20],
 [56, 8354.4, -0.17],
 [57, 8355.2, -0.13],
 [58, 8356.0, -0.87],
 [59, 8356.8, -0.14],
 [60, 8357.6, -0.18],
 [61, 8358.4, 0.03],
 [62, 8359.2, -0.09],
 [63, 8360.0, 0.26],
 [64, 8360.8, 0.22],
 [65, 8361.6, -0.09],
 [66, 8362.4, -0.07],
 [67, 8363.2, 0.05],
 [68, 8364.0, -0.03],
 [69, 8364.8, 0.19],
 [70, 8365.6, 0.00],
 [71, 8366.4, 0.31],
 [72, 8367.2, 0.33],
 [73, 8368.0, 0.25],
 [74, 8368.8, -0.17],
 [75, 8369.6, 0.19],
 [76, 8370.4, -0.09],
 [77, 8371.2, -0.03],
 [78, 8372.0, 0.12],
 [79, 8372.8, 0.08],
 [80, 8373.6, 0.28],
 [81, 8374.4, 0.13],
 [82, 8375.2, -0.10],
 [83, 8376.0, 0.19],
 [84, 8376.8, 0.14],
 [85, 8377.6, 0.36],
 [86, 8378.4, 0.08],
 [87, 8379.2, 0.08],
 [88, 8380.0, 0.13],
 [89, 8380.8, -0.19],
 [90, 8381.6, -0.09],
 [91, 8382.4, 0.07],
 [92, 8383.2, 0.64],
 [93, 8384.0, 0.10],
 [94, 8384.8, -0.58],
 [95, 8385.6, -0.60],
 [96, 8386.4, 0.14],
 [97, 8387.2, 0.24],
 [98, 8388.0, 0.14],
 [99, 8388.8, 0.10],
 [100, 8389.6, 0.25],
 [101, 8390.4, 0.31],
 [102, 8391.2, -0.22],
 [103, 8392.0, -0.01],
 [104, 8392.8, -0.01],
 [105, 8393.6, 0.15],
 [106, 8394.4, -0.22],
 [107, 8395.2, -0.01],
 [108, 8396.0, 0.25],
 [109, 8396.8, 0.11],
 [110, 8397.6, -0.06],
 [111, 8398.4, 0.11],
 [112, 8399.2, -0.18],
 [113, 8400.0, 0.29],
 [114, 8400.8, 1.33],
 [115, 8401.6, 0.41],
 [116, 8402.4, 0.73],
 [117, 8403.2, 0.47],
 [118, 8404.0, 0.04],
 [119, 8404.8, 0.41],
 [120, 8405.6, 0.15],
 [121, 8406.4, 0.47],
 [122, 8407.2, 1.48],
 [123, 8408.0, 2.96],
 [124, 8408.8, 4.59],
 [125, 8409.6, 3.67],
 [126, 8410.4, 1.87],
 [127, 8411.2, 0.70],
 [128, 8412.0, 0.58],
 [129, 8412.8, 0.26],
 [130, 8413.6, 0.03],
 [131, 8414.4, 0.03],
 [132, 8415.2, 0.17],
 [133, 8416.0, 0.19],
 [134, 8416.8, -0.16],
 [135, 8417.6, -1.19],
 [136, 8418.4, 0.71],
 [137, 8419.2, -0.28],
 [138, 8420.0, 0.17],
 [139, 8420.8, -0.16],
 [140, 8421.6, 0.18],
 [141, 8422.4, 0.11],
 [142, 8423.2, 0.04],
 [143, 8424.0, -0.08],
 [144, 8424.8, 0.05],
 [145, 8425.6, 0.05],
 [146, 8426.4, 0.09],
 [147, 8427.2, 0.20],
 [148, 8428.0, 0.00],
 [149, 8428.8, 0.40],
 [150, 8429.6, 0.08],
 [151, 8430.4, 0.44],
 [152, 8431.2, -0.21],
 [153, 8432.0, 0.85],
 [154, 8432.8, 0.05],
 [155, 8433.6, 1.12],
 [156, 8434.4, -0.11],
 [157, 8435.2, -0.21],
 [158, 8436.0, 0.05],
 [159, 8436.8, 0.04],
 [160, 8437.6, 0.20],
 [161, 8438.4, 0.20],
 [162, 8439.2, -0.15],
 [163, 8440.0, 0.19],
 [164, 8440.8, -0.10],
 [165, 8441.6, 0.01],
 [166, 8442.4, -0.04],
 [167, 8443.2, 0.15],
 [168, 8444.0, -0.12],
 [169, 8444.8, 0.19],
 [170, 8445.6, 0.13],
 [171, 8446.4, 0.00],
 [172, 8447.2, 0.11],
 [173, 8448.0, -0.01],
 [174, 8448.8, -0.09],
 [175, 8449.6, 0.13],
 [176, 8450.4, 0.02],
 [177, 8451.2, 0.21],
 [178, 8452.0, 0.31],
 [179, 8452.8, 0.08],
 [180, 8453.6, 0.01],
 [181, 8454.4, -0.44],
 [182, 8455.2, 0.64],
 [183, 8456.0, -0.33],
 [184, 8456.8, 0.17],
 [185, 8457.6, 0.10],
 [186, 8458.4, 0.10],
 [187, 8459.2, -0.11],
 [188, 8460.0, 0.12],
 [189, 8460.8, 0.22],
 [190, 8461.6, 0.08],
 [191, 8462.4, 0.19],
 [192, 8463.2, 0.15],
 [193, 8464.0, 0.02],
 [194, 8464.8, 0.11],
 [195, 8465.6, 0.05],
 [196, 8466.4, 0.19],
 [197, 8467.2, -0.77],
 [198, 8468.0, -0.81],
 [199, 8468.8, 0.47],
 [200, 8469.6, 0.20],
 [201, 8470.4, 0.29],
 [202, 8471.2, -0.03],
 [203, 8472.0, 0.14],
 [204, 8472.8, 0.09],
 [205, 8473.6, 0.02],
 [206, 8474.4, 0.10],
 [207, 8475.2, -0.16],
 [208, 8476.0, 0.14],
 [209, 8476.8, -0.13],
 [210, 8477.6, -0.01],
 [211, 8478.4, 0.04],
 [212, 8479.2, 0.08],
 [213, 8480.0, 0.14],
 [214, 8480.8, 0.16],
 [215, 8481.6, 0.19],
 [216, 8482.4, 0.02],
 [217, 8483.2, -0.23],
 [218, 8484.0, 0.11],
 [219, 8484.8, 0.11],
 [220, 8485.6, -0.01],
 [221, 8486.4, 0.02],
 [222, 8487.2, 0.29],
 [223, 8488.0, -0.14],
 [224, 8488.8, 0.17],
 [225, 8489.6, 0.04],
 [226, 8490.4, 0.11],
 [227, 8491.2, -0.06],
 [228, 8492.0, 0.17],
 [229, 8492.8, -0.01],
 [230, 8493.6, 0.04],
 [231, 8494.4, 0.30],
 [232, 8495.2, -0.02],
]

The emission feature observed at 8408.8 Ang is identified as [O III] 5007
